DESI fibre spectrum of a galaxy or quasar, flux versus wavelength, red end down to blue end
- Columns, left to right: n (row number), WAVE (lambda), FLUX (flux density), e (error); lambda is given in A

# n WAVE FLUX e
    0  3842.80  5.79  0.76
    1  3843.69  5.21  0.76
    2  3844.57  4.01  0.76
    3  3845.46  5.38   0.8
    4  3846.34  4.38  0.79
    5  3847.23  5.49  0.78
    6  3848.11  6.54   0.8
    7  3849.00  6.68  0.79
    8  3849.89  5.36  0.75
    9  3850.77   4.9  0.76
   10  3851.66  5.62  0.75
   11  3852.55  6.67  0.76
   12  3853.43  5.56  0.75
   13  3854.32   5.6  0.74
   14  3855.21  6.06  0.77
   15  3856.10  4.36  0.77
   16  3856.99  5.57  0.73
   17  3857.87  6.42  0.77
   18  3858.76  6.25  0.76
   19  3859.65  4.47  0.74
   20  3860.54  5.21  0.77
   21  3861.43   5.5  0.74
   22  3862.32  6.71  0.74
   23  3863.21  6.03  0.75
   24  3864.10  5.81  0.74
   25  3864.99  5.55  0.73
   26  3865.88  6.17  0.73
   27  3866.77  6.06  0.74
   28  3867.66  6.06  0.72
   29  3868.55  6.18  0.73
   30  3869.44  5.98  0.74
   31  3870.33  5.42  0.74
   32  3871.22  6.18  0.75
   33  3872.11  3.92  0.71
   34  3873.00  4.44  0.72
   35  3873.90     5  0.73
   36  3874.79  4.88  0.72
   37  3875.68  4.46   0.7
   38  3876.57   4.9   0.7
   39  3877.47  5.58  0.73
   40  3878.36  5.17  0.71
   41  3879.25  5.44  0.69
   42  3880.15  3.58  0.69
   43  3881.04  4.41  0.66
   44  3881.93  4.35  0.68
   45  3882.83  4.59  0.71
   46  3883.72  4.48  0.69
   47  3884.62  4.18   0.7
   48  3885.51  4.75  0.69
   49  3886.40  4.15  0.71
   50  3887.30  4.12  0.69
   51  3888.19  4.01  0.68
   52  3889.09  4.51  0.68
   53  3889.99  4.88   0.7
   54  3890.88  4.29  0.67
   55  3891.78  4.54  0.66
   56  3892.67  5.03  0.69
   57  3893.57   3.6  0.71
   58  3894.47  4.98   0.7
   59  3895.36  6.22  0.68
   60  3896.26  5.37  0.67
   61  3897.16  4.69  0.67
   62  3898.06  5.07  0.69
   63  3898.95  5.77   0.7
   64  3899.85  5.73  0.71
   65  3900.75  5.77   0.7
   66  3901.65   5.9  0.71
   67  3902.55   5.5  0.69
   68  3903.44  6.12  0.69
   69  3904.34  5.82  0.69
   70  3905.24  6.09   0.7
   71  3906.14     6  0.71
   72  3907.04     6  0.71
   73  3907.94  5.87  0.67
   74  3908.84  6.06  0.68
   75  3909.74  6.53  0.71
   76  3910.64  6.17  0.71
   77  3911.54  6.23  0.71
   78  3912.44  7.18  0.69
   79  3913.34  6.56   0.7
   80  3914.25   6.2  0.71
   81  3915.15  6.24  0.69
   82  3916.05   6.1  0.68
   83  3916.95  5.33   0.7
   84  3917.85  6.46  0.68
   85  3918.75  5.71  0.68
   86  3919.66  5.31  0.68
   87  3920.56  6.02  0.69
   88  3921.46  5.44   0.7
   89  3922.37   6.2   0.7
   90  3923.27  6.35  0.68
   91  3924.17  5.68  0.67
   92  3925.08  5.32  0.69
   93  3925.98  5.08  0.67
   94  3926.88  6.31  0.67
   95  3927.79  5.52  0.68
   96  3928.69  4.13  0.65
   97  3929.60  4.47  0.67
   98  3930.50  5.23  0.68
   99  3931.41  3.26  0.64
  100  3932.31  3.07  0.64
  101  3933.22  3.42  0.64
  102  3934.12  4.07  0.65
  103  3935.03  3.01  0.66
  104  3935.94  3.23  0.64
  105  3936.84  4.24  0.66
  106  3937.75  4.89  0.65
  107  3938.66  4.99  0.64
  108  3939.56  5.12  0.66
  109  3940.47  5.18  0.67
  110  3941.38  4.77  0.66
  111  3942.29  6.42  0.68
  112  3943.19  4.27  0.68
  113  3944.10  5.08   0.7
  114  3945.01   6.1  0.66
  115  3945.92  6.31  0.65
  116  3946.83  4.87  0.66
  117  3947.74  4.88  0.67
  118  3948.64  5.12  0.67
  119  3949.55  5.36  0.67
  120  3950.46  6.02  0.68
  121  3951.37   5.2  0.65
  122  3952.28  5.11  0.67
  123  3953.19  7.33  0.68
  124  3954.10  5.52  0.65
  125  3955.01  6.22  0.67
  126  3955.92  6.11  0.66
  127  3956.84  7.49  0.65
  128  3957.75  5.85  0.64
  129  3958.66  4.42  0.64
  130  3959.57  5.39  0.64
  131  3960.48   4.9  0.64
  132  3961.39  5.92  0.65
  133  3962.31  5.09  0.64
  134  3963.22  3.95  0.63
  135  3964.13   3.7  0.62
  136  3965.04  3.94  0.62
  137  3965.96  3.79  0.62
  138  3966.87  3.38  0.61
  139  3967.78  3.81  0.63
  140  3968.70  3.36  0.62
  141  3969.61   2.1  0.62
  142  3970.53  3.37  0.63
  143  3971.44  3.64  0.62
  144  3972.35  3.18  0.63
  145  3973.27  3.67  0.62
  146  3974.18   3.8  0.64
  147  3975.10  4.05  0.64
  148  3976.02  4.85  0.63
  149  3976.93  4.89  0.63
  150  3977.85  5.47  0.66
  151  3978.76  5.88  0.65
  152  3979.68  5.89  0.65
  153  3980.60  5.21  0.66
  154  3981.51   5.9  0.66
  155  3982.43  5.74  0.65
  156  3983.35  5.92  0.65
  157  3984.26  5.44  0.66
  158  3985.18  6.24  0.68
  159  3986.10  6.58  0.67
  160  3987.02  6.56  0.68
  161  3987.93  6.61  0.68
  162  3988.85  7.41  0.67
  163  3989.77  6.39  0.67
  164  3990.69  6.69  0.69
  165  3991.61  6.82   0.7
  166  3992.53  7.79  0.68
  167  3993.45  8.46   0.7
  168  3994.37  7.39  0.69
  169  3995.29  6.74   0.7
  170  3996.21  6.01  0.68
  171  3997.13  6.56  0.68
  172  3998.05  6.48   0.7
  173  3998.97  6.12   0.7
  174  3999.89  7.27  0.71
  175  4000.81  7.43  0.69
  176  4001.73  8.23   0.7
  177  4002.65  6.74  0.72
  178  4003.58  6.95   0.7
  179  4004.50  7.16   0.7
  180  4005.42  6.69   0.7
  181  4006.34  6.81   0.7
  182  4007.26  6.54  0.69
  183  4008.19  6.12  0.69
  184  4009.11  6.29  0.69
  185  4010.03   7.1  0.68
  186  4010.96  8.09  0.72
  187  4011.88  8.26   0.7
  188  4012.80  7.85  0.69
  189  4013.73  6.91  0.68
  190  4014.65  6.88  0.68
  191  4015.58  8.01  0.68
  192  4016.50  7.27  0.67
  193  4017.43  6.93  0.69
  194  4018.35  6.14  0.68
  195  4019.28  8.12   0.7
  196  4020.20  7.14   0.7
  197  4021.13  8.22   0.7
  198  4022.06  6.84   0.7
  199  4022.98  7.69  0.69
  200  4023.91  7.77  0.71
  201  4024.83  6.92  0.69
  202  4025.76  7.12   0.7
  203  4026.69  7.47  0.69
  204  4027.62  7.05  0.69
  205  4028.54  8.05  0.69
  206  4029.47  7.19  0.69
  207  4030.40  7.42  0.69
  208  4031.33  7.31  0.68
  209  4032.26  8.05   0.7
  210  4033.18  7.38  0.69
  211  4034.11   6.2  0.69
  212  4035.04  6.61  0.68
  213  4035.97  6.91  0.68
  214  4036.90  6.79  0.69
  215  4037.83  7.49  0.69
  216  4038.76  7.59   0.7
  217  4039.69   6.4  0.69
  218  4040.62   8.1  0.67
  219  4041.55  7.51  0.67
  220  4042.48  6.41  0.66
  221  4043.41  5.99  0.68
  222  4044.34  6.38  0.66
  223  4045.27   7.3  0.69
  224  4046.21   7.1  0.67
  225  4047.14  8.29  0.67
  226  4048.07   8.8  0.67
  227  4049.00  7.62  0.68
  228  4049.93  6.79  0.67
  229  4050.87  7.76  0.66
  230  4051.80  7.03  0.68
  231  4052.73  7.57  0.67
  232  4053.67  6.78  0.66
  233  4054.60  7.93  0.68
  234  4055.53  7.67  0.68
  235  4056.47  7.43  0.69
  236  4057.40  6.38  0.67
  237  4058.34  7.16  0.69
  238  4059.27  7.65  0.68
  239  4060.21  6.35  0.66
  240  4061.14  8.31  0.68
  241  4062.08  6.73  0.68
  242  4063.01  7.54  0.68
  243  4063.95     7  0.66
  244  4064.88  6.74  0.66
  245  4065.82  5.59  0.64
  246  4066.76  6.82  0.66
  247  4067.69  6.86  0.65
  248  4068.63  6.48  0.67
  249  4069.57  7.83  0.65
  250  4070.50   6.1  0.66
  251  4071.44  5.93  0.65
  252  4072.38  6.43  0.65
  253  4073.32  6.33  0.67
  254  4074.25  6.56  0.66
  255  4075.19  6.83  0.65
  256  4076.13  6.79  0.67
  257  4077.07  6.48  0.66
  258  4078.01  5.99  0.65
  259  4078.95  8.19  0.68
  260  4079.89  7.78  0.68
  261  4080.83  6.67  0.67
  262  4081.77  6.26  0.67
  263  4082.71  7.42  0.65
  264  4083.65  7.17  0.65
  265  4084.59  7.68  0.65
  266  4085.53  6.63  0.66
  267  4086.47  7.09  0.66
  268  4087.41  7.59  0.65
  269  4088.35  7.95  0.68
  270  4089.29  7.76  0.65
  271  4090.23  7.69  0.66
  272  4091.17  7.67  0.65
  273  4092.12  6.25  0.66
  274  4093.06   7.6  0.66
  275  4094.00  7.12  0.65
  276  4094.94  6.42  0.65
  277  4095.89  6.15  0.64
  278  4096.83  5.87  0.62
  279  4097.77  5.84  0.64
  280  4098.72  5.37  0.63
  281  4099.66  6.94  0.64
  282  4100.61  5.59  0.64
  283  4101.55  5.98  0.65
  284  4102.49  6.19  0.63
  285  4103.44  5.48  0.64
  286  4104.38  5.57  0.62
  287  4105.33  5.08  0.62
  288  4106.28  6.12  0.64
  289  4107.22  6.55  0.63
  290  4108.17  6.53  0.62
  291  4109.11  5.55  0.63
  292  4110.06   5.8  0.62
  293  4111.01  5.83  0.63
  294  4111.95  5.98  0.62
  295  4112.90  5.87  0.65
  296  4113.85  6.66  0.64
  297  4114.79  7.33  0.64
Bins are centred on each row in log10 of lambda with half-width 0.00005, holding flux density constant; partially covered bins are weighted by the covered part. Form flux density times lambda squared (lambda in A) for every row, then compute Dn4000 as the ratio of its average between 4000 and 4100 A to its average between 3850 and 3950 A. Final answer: 1.45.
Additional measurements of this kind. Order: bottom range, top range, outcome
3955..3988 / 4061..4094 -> 1.50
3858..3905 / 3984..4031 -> 1.46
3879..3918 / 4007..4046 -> 1.44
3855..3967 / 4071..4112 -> 1.37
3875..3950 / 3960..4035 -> 1.26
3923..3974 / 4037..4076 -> 1.56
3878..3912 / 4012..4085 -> 1.49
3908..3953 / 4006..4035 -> 1.43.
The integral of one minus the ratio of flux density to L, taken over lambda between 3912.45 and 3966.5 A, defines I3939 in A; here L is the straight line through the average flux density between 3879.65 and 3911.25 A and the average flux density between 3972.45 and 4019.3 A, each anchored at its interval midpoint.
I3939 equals 4.6 A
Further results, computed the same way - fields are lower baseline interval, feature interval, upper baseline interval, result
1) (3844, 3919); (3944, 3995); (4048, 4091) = 6.9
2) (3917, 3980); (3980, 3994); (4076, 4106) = -2.9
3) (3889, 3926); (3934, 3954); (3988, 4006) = 3.6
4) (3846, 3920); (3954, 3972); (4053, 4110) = 4.2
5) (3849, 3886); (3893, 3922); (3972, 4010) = -1.0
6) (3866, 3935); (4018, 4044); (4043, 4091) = -2.0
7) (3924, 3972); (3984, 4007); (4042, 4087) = -4.7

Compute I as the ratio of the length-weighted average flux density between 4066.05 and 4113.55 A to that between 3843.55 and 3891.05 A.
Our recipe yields 1.3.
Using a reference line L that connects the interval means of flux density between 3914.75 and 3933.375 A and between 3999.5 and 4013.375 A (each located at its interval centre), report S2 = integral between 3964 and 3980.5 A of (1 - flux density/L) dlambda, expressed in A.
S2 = 6.0 A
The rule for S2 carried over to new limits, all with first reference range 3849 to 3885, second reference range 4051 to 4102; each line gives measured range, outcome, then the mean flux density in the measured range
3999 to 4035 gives -4.34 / 7.23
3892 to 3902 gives 0.55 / 5.26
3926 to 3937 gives 3.06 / 4.2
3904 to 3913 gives -0.88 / 6.2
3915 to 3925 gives -0.22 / 5.86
